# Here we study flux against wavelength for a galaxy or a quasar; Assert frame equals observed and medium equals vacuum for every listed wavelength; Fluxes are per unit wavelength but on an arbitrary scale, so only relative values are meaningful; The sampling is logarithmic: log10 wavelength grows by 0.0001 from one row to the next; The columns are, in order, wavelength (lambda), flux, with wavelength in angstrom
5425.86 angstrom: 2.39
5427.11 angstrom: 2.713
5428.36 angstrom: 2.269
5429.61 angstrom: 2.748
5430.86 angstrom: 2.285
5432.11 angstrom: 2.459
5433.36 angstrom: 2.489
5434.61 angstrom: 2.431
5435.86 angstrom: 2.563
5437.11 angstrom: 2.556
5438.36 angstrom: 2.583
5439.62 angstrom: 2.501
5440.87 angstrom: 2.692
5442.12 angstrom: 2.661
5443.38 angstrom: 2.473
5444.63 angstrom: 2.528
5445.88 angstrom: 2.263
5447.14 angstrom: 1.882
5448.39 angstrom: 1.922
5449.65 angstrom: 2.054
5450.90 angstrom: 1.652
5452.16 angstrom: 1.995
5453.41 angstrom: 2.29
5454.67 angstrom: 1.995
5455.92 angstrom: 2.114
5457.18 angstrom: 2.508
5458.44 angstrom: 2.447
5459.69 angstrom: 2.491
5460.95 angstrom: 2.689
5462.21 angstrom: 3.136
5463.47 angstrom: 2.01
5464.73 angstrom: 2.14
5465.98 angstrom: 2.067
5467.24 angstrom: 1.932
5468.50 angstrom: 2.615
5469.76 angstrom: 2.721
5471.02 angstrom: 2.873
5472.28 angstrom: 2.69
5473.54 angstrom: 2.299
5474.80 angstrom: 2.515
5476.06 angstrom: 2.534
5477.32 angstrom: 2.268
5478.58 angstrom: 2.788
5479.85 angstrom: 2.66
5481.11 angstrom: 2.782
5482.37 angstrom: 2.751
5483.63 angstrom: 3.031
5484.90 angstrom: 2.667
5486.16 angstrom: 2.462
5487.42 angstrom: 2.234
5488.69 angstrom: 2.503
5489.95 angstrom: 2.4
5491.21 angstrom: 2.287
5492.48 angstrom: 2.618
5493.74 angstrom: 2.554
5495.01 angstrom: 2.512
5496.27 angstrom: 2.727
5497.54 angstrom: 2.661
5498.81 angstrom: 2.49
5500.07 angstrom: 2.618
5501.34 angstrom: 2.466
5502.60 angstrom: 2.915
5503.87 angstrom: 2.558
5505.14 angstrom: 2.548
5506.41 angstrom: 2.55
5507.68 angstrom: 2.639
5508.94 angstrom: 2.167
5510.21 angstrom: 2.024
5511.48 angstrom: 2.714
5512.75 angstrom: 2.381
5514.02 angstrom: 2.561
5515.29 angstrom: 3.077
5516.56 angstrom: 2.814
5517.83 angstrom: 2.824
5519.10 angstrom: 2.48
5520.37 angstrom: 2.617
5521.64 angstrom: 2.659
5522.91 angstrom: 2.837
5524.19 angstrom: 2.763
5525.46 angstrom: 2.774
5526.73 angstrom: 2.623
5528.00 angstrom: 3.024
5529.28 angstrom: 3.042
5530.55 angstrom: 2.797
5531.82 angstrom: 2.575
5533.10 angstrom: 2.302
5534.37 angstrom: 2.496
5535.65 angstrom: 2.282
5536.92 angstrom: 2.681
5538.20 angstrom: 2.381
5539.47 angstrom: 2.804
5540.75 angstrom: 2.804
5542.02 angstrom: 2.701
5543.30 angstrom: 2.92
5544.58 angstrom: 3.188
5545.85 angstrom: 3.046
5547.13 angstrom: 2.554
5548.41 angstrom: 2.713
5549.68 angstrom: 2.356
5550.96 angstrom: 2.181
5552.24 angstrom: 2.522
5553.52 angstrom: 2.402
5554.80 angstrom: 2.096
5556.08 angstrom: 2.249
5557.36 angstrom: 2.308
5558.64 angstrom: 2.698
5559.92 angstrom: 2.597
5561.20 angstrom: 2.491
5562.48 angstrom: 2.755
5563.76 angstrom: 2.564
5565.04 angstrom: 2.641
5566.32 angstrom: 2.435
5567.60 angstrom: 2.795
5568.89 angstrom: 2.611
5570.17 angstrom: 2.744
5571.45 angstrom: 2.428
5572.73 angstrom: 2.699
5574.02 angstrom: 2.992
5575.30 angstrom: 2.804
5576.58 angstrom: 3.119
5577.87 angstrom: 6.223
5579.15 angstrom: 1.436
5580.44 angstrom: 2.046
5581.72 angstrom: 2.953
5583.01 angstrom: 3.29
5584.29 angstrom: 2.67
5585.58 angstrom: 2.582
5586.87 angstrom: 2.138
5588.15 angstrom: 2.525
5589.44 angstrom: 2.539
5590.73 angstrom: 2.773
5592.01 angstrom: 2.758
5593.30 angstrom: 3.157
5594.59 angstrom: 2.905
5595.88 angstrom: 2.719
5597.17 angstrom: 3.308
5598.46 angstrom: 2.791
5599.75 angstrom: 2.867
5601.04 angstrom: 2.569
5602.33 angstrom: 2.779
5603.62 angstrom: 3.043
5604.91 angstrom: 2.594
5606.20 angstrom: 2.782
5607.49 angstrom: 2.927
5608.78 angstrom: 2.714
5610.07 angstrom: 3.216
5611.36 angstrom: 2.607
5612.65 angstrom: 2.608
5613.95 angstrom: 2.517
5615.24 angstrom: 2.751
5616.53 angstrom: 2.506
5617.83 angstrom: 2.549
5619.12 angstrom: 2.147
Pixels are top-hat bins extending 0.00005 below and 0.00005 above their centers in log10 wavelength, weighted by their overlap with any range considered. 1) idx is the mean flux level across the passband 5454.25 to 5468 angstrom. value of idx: 2.33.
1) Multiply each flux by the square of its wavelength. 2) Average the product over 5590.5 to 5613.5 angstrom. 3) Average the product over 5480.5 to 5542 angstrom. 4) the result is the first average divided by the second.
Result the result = 1.12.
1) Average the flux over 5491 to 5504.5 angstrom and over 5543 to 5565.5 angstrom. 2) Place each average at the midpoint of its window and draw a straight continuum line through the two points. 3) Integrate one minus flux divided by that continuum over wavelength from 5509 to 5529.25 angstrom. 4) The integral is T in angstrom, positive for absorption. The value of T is -0.7 angstrom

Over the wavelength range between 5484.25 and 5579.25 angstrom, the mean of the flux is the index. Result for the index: 2.65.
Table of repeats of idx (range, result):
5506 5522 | 2.58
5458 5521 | 2.55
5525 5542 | 2.66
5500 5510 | 2.53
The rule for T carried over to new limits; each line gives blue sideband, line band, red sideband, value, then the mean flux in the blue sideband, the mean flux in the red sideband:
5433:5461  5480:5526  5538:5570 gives -2.46 angstrom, 2.33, 2.6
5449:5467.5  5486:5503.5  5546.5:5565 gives -1.56 angstrom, 2.24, 2.47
